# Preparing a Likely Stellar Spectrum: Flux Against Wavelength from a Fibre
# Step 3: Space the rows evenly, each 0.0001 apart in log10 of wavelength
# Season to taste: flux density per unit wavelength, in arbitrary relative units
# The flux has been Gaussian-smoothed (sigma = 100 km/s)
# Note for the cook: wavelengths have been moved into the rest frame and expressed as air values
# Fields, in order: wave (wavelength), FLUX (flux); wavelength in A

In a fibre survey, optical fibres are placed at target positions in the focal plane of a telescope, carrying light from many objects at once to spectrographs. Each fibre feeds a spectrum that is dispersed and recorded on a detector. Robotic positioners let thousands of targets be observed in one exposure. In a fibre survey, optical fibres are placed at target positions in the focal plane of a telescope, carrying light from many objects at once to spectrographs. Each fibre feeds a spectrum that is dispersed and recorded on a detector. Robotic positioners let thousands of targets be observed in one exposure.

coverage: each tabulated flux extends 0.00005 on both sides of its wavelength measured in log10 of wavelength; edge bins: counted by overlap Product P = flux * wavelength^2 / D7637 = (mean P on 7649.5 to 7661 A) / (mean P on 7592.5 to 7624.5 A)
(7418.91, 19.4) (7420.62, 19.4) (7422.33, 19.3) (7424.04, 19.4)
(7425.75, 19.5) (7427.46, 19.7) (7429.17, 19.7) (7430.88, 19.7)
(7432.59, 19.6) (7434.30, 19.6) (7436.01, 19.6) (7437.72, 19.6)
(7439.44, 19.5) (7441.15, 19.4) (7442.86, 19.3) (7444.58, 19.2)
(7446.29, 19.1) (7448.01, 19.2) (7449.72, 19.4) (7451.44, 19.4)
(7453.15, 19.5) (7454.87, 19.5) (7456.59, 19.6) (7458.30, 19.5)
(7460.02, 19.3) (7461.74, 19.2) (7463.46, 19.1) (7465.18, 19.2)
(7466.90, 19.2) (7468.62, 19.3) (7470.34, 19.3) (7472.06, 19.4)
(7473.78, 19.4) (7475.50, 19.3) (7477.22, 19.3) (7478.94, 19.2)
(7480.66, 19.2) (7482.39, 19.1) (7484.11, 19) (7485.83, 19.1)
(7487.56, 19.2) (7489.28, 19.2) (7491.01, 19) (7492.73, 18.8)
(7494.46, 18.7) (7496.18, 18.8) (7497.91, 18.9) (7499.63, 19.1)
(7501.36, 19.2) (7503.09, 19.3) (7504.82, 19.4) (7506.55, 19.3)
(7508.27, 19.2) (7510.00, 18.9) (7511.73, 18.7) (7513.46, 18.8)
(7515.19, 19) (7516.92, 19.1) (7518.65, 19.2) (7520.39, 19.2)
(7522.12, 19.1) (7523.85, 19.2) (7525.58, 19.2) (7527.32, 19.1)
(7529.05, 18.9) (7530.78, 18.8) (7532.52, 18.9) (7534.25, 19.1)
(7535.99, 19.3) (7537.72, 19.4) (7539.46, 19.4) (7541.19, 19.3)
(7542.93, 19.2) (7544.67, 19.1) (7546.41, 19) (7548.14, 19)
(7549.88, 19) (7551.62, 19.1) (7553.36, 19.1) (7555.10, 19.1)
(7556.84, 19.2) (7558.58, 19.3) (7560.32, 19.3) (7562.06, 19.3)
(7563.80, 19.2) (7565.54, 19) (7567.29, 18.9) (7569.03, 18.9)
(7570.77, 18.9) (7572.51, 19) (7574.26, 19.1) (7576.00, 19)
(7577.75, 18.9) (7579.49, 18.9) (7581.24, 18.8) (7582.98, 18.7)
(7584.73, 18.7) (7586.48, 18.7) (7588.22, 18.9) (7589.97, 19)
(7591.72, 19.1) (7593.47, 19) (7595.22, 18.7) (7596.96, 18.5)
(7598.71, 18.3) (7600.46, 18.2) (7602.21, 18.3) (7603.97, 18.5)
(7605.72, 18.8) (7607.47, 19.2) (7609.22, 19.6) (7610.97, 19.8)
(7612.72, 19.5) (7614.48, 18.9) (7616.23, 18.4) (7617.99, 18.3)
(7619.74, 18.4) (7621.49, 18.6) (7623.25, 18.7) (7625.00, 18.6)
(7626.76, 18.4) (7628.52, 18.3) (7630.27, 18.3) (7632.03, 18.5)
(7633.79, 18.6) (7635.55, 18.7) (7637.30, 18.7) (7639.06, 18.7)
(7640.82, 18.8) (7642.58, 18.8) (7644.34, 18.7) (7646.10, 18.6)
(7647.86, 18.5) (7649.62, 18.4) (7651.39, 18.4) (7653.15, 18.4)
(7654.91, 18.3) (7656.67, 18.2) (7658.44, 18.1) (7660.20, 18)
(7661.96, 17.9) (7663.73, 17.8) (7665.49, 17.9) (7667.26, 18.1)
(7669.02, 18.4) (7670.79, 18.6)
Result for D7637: 0.98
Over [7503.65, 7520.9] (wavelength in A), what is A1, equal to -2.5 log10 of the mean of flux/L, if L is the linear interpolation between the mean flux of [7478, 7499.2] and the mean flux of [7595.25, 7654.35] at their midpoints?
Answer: -0.007 mag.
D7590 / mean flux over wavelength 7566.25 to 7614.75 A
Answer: 18.9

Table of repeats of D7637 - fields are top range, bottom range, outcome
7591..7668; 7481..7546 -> 1.00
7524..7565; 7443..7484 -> 1.01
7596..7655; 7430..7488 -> 1.01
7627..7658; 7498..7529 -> 1.00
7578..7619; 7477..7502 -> 1.02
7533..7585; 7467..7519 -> 1.02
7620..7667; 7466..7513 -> 1.00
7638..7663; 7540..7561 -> 0.99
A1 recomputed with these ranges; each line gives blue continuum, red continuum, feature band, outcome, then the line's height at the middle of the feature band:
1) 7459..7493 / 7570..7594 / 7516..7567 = -0.01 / 19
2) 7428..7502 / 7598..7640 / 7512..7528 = 0.00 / 19.1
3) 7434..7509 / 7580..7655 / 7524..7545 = -0.01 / 19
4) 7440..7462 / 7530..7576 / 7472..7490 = 0.00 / 19.3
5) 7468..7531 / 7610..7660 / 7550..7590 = -0.01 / 18.8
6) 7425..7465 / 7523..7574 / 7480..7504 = 0.01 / 19.3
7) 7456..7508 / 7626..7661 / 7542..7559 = -0.01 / 18.9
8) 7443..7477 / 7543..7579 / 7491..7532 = 0.01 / 19.2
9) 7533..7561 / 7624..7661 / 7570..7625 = 0.00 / 18.8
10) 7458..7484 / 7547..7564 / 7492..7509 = 0.01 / 19.2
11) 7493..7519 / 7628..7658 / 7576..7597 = -0.01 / 18.7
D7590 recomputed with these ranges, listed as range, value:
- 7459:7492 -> 19.2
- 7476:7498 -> 19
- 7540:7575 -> 19.1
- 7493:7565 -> 19.1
